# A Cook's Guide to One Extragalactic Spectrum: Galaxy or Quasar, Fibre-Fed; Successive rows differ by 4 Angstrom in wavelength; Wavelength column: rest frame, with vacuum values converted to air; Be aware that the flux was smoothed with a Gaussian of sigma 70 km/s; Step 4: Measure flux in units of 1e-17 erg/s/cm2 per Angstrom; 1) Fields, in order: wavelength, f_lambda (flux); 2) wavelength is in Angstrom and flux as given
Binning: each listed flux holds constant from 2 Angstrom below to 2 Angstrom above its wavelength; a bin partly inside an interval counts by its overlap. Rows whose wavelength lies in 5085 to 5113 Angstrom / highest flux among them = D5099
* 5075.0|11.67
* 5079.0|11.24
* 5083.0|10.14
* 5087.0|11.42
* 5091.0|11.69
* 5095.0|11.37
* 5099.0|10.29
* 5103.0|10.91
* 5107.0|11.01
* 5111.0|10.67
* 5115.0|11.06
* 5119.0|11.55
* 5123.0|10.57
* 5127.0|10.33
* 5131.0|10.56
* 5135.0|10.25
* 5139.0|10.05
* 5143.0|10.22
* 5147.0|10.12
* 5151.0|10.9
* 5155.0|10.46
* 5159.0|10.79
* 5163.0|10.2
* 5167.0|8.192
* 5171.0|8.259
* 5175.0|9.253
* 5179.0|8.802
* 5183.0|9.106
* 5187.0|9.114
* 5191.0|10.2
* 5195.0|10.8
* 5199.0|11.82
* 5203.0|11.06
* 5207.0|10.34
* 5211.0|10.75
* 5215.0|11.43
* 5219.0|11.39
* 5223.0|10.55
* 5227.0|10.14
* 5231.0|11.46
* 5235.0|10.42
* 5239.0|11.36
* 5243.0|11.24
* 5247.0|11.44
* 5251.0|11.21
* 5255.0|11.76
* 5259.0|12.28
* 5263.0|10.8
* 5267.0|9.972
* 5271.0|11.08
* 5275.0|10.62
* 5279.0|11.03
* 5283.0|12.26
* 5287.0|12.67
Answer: 11.69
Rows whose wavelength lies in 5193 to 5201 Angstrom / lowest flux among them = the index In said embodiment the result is 10.8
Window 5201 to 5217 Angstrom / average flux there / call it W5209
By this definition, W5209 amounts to 10.9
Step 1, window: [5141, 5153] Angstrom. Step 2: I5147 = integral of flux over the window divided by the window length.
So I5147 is 10.4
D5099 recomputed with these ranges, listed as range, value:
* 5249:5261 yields 12.28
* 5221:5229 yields 10.55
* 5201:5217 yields 11.43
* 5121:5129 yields 10.57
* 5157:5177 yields 10.79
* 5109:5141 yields 11.55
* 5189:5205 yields 11.82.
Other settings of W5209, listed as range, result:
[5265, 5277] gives 10.6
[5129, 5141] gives 10.3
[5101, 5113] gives 10.9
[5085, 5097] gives 11.5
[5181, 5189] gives 9.11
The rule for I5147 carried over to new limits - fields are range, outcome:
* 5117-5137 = 10.7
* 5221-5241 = 10.8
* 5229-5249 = 11.2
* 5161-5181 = 8.94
